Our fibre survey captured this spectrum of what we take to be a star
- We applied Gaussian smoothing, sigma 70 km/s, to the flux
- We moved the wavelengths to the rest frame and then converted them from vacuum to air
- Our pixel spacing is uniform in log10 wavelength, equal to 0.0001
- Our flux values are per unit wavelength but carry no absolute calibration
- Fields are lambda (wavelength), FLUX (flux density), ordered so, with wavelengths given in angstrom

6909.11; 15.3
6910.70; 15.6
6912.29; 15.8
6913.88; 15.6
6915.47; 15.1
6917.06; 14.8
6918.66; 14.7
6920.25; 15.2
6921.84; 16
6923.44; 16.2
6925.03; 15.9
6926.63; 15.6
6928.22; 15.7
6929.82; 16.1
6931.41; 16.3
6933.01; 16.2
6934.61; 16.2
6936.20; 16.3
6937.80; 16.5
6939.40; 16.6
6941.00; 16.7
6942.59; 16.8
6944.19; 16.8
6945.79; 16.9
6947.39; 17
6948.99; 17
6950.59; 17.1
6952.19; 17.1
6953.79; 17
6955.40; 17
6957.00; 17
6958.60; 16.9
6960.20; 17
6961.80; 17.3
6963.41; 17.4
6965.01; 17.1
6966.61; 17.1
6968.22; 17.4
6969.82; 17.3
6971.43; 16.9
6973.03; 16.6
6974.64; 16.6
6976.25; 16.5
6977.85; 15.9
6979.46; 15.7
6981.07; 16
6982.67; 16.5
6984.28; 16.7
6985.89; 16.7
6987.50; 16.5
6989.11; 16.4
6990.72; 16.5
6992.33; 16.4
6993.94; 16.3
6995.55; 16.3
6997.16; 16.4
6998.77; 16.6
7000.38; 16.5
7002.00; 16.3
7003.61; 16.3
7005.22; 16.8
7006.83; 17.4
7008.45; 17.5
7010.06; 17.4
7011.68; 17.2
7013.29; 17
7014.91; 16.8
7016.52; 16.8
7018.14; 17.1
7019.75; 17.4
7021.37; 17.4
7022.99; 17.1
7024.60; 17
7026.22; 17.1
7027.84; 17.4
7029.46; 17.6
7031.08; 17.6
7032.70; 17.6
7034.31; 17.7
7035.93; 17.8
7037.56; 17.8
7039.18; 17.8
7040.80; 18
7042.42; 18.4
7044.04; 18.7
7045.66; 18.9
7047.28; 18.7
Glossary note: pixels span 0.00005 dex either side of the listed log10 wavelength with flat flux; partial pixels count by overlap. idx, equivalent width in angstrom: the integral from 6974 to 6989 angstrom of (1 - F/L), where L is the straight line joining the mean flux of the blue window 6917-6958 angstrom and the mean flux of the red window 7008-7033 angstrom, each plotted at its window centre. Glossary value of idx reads 0.4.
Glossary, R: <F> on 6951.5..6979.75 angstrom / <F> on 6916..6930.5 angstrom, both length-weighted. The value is 1.09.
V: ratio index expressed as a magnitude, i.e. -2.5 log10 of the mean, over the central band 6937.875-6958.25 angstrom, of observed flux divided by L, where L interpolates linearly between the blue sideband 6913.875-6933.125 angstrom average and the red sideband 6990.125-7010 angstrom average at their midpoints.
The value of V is -0.06 mag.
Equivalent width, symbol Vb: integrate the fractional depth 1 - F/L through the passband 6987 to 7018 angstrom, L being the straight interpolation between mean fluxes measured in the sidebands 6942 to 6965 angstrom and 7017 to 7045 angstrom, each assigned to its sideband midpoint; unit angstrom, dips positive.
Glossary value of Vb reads 1.2 angstrom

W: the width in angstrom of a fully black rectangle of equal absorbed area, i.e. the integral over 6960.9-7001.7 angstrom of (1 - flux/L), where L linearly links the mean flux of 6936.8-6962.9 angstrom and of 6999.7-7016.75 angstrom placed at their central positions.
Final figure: 0.7 angstrom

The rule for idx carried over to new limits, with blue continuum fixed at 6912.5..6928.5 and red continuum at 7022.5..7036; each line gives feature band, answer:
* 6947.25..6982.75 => -1.2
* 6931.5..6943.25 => -0.5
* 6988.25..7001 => 0.3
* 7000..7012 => 0.1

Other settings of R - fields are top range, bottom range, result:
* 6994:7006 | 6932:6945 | 1.00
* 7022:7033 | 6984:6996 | 1.05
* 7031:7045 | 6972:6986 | 1.10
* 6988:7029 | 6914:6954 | 1.04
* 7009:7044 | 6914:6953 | 1.08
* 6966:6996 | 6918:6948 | 1.02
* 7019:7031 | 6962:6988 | 1.04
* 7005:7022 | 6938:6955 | 1.02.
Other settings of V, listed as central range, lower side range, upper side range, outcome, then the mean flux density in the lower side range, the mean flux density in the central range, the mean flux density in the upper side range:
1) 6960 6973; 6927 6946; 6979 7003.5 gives -0.050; 16.4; 17.2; 16.4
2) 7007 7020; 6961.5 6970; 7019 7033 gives 0.011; 17.3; 17.2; 17.3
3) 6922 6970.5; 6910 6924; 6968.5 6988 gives -0.050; 15.4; 16.7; 16.5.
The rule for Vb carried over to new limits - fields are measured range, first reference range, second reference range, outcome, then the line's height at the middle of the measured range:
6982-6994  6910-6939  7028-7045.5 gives 0.3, 17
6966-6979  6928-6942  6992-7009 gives -0.2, 16.5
